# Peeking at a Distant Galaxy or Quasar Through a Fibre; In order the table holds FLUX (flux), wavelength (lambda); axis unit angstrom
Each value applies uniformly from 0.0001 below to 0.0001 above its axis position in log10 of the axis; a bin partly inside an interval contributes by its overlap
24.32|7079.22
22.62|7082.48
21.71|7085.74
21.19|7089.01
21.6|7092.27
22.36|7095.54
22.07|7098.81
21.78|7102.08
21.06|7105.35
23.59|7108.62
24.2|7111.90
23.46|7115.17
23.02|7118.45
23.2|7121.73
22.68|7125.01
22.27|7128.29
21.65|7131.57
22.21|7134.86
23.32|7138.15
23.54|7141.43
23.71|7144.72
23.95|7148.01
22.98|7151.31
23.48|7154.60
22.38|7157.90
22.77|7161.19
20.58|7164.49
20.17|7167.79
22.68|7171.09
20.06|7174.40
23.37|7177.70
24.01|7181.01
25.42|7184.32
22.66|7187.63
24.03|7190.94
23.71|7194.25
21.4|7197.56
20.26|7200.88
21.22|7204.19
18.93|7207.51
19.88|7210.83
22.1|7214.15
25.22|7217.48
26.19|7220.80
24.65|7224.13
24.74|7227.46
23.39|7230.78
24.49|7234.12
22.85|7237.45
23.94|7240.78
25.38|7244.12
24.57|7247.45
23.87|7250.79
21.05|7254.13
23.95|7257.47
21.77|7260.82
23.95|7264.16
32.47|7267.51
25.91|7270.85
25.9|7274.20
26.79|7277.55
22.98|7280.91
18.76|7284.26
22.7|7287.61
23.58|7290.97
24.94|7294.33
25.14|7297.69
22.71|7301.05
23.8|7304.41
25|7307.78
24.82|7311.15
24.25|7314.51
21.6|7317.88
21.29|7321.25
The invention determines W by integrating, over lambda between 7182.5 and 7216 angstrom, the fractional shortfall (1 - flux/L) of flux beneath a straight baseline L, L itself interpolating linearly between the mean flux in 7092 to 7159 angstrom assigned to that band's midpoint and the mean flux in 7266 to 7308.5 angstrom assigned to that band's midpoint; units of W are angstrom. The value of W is 2.3 angstrom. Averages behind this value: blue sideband 22.8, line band 22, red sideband 24.6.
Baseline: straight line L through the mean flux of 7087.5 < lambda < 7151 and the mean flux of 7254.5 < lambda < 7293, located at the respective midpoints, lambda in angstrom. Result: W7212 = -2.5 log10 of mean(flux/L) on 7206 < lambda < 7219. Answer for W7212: 0.10 mag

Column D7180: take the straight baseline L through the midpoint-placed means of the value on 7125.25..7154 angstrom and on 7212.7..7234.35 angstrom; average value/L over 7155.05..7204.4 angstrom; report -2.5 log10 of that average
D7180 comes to 0.060 mag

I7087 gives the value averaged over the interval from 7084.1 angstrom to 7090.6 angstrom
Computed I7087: 21.4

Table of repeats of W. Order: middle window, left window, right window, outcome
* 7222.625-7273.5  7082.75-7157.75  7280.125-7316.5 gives -2.65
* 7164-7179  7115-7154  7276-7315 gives 1.16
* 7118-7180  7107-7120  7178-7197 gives 2.97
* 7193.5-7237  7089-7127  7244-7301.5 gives 1.66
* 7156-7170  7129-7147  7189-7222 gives 0.68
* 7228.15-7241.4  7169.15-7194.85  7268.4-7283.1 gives 0.43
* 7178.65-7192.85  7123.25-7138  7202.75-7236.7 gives -0.75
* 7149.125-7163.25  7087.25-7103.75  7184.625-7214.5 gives -0.73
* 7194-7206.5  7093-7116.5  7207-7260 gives 1.08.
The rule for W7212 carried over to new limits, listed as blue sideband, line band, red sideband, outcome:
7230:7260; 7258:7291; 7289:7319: -0.03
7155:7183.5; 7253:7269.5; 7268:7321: -0.06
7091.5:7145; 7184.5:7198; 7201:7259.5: -0.02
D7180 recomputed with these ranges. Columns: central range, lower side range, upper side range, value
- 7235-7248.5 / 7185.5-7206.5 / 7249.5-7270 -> -0.01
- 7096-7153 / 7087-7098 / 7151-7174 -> -0.05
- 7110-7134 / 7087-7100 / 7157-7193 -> -0.04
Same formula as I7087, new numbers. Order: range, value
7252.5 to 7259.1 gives 22.5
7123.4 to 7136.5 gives 22.2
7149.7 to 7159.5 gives 22.9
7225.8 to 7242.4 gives 23.9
